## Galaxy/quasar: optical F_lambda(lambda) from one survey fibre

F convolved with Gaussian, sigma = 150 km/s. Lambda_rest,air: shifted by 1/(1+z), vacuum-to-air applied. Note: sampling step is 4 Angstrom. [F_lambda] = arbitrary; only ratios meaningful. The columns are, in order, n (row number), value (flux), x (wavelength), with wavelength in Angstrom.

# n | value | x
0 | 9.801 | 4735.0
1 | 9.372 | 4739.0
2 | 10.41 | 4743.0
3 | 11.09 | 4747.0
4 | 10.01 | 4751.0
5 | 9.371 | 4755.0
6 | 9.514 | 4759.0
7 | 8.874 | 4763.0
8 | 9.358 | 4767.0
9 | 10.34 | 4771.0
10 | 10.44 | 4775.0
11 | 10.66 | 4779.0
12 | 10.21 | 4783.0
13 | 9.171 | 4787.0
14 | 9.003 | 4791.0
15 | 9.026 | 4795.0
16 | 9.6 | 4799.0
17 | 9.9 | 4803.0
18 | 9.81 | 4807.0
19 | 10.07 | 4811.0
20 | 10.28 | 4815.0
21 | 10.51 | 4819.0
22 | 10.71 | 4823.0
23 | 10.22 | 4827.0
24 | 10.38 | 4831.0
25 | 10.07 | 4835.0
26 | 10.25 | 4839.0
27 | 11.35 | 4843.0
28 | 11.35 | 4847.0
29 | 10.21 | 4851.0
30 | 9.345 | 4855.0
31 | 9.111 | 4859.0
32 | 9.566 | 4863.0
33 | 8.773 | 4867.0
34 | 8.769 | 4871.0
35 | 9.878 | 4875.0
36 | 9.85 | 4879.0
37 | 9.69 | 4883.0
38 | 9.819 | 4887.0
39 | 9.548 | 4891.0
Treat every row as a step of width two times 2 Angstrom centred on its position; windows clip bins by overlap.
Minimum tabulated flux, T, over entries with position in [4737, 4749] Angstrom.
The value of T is 9.372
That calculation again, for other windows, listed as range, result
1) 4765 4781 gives 9.358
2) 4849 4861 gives 9.111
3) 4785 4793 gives 9.003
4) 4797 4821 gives 9.6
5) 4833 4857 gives 9.345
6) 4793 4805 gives 9.026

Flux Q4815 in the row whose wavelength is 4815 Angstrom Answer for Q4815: 10.28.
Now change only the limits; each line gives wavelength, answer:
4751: 10.01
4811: 10.07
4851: 10.21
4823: 10.71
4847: 11.35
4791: 9.003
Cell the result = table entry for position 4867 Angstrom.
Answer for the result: 8.773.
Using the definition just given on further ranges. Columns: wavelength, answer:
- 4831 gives 10.38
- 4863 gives 9.566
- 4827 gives 10.22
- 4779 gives 10.66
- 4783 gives 10.21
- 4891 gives 9.548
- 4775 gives 10.44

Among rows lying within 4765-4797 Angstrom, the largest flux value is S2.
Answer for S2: 10.66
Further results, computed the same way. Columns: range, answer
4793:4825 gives 10.71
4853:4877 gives 9.878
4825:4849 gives 11.35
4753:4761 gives 9.514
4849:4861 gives 10.21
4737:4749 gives 11.09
